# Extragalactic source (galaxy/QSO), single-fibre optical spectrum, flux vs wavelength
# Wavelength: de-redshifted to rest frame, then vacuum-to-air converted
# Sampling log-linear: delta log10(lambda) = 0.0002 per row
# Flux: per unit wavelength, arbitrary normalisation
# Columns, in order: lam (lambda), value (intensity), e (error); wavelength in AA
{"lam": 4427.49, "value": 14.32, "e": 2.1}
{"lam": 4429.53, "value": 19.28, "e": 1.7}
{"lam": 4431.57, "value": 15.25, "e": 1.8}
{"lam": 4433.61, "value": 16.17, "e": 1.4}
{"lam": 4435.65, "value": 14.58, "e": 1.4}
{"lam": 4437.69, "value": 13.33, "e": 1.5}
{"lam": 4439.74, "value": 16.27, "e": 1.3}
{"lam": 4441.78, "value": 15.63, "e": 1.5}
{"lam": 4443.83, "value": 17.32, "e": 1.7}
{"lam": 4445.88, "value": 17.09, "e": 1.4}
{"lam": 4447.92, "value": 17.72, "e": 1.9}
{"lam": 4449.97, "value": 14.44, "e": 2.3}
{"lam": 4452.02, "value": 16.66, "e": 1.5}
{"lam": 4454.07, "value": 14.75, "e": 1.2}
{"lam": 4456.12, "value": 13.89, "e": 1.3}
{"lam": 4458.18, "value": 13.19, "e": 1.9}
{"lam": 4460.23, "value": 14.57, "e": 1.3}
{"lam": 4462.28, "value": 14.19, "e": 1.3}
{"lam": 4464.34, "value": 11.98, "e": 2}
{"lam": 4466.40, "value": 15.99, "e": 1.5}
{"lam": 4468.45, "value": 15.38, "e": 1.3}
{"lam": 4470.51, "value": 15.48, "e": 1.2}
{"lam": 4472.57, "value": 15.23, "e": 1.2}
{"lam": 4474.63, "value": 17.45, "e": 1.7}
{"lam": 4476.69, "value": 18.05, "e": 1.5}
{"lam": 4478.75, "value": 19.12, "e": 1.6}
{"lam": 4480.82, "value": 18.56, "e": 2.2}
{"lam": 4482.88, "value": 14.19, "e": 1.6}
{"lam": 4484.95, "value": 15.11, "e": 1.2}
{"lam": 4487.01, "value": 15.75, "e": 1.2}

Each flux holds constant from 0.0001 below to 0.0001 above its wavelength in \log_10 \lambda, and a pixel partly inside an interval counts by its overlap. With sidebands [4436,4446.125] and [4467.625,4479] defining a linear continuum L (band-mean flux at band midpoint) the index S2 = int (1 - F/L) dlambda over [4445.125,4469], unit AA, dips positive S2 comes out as 1.8 AA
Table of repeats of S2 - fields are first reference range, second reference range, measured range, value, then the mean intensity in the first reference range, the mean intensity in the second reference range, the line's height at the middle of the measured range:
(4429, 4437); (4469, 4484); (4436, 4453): 0.2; 16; 16.8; 16.2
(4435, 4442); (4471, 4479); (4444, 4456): -0.3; 14.9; 17.2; 15.6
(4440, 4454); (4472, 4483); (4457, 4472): 2.3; 16.4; 17.4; 17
